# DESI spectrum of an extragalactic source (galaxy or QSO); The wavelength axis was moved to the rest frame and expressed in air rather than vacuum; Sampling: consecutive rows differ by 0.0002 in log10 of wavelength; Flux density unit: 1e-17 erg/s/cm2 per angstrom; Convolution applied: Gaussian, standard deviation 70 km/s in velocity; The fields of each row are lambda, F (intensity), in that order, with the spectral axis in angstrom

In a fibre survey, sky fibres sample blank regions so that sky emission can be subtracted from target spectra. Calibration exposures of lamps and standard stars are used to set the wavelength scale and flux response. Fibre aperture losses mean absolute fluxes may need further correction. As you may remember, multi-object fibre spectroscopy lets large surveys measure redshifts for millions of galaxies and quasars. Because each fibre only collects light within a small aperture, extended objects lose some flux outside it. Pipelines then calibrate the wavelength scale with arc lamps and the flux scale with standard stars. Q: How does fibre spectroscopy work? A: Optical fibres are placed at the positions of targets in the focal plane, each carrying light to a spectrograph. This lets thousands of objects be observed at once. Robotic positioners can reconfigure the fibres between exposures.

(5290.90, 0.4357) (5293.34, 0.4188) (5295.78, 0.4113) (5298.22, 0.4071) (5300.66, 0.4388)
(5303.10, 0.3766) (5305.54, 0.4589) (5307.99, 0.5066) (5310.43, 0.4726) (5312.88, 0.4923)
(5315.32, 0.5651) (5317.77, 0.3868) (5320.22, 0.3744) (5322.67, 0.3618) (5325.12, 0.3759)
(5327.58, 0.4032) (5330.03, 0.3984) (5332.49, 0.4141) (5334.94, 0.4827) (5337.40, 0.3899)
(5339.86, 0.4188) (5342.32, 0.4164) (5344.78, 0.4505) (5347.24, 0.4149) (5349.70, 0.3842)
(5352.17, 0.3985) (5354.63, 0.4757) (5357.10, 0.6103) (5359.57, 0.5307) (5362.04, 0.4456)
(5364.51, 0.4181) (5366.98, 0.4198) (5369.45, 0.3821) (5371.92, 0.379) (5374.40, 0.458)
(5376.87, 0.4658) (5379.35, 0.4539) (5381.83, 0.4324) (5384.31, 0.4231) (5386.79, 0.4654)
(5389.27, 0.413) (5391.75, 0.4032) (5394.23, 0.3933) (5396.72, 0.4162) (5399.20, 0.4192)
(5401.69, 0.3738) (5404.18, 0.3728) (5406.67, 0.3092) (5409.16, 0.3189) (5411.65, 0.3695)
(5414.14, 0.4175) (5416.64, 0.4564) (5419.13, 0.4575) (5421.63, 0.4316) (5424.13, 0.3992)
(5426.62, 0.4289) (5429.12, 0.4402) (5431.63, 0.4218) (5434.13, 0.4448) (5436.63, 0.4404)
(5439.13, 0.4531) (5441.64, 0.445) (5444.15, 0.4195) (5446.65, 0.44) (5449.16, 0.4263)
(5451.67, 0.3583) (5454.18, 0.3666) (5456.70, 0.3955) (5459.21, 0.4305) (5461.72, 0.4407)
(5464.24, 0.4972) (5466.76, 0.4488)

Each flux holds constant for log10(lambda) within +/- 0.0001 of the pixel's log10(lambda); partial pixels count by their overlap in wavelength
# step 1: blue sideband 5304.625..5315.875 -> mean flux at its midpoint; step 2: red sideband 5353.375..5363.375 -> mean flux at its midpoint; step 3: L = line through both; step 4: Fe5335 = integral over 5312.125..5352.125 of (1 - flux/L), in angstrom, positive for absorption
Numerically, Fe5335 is 6.8 angstrom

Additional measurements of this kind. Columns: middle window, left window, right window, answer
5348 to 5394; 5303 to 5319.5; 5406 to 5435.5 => -0.4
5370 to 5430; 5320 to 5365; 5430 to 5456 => 1.9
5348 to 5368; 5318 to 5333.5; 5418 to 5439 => -2.9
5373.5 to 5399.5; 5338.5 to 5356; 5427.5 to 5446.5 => -0.1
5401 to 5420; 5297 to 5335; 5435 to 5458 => 1.7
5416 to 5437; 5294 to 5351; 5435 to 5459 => -0.8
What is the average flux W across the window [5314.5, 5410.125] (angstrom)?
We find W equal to 0.421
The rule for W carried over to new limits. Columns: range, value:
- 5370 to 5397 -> 0.427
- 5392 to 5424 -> 0.395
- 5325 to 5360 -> 0.437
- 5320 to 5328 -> 0.377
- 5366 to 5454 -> 0.415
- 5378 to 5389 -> 0.441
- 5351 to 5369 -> 0.468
